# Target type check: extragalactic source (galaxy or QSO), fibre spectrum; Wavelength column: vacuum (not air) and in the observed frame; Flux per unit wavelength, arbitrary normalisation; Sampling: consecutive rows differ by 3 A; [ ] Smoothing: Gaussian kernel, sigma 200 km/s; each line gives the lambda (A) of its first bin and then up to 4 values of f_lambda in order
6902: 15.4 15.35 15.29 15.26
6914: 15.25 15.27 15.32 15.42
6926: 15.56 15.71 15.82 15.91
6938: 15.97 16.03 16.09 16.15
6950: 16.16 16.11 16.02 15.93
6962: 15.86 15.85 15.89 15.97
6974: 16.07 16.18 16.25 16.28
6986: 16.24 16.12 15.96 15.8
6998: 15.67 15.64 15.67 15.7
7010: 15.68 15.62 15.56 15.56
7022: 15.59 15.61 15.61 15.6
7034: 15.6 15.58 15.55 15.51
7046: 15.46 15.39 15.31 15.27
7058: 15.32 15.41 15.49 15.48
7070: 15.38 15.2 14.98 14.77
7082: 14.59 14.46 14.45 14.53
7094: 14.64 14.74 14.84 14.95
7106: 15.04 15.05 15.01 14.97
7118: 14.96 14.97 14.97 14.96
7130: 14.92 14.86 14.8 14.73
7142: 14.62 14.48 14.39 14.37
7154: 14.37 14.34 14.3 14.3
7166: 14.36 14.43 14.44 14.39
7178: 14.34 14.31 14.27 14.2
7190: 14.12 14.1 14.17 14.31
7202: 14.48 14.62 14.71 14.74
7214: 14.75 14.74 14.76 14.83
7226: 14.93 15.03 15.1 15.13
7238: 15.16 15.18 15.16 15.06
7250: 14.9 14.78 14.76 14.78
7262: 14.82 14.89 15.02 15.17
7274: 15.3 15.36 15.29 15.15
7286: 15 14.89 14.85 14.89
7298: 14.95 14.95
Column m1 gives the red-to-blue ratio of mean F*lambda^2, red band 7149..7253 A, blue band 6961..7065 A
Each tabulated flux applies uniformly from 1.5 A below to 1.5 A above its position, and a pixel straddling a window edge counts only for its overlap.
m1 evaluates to 1.0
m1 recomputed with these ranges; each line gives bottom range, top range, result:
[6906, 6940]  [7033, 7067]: 1.03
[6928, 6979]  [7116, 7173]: 0.96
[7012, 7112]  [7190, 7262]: 1.02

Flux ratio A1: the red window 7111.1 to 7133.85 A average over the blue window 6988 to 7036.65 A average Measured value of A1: 0.95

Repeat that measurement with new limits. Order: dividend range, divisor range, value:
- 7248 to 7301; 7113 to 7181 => 1.03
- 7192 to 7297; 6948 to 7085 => 0.95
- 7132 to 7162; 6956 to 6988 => 0.90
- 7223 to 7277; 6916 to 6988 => 0.94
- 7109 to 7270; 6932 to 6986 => 0.92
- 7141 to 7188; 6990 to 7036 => 0.92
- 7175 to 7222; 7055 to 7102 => 0.97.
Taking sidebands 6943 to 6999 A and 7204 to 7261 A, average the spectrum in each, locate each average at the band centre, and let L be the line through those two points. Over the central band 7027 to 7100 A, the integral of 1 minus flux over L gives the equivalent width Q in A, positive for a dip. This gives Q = 2.17 A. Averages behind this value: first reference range 16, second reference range 14.9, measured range 15.2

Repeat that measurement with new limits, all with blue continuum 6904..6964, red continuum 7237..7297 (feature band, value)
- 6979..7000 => -0.6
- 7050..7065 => 0.1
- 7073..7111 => 1.5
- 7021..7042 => -0.1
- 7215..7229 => 0.3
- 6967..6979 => -0.3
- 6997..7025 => -0.1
